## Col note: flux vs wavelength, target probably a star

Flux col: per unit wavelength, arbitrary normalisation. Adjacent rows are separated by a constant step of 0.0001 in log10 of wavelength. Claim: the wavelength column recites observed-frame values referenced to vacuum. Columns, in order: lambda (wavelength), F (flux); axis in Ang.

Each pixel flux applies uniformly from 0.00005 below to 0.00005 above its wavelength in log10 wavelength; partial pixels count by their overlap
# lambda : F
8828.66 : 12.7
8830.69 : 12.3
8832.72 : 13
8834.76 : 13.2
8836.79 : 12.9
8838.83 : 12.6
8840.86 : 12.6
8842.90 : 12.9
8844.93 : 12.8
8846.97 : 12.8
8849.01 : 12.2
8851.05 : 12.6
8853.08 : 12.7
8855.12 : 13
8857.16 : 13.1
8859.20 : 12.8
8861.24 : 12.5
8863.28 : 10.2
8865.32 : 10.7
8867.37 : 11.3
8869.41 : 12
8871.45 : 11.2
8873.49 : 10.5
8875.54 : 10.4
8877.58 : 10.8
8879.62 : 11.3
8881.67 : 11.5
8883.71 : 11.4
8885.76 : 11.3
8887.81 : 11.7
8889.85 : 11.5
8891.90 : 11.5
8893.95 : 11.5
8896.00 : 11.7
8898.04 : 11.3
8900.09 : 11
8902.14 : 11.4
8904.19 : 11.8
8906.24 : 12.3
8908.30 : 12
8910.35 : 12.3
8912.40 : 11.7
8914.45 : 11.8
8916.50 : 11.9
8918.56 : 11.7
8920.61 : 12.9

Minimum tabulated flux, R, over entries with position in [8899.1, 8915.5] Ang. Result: 11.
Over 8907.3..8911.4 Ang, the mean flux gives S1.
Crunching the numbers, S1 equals 12.2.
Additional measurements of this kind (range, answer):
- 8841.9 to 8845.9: 12.9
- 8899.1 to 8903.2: 11.2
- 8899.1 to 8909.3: 11.7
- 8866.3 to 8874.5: 11.2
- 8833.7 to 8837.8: 13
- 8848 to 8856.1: 12.6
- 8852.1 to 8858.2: 12.9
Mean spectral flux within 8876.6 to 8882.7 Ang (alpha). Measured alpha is 11.2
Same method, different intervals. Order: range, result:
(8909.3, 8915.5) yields 12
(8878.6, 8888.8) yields 11.4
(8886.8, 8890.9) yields 11.6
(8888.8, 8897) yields 11.5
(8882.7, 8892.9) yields 11.5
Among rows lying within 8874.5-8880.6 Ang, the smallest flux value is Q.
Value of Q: 10.4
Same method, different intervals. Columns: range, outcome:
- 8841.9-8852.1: 12.2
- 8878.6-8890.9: 11.3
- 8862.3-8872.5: 10.2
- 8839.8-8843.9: 12.6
